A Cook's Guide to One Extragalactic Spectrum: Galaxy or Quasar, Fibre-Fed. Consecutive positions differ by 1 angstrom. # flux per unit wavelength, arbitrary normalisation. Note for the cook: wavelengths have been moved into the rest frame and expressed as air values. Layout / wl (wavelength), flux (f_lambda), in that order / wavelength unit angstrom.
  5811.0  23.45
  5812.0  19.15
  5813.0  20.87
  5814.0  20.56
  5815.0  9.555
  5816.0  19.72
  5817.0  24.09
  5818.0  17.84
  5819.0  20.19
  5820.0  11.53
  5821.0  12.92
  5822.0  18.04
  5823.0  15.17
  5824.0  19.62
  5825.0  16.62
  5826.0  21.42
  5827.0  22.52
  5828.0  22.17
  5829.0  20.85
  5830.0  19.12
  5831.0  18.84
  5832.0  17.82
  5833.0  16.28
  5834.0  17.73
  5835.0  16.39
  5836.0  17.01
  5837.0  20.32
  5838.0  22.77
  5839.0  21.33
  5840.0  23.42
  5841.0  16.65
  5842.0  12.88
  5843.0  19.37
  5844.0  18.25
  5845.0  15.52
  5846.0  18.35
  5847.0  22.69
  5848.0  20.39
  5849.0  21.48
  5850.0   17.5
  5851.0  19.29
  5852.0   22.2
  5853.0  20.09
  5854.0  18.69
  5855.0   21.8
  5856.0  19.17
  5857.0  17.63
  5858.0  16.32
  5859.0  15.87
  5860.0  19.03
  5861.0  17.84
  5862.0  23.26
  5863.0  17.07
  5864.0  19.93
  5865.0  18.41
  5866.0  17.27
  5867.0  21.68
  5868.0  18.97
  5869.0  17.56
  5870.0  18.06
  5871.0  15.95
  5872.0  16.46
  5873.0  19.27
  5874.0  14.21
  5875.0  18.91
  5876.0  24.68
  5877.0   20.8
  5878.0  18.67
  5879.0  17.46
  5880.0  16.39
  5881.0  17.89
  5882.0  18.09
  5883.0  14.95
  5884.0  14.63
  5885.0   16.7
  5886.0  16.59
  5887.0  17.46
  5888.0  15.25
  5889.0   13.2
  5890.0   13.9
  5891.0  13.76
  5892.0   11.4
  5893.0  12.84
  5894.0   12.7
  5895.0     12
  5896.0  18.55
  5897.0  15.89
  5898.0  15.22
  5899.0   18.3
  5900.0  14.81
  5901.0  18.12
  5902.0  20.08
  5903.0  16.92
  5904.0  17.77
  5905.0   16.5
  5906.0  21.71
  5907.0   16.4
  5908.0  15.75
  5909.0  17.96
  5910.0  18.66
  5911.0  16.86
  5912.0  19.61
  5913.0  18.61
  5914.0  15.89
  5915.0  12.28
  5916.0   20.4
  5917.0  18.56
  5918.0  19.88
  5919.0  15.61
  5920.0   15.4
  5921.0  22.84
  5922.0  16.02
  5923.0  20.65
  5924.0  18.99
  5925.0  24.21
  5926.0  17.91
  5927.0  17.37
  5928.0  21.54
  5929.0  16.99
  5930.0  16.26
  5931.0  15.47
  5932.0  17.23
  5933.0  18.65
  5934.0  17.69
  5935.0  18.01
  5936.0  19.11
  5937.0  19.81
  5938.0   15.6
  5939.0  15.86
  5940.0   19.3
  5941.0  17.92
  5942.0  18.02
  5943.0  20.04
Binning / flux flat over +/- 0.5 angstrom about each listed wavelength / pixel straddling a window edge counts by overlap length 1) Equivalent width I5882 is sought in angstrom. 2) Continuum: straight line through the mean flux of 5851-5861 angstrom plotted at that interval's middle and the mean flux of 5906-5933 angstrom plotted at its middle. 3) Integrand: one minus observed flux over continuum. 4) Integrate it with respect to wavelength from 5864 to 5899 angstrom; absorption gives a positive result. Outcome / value 3.5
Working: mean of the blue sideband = 18.9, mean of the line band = 16.7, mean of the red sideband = 18.1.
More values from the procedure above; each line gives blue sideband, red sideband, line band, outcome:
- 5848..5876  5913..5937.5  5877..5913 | 3.9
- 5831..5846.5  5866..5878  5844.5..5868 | -0.9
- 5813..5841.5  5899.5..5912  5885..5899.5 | 2.4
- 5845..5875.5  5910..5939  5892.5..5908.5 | 1.6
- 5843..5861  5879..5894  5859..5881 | -2.0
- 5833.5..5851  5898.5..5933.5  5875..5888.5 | 0.5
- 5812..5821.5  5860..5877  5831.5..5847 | -0.3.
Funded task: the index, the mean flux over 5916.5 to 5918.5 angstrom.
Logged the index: 19.2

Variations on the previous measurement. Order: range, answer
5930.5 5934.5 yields 17.3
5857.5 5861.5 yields 17.3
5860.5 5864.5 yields 19.5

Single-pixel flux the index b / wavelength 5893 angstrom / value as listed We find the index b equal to 12.84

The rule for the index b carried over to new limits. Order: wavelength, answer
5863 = 17.07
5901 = 18.12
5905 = 16.5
